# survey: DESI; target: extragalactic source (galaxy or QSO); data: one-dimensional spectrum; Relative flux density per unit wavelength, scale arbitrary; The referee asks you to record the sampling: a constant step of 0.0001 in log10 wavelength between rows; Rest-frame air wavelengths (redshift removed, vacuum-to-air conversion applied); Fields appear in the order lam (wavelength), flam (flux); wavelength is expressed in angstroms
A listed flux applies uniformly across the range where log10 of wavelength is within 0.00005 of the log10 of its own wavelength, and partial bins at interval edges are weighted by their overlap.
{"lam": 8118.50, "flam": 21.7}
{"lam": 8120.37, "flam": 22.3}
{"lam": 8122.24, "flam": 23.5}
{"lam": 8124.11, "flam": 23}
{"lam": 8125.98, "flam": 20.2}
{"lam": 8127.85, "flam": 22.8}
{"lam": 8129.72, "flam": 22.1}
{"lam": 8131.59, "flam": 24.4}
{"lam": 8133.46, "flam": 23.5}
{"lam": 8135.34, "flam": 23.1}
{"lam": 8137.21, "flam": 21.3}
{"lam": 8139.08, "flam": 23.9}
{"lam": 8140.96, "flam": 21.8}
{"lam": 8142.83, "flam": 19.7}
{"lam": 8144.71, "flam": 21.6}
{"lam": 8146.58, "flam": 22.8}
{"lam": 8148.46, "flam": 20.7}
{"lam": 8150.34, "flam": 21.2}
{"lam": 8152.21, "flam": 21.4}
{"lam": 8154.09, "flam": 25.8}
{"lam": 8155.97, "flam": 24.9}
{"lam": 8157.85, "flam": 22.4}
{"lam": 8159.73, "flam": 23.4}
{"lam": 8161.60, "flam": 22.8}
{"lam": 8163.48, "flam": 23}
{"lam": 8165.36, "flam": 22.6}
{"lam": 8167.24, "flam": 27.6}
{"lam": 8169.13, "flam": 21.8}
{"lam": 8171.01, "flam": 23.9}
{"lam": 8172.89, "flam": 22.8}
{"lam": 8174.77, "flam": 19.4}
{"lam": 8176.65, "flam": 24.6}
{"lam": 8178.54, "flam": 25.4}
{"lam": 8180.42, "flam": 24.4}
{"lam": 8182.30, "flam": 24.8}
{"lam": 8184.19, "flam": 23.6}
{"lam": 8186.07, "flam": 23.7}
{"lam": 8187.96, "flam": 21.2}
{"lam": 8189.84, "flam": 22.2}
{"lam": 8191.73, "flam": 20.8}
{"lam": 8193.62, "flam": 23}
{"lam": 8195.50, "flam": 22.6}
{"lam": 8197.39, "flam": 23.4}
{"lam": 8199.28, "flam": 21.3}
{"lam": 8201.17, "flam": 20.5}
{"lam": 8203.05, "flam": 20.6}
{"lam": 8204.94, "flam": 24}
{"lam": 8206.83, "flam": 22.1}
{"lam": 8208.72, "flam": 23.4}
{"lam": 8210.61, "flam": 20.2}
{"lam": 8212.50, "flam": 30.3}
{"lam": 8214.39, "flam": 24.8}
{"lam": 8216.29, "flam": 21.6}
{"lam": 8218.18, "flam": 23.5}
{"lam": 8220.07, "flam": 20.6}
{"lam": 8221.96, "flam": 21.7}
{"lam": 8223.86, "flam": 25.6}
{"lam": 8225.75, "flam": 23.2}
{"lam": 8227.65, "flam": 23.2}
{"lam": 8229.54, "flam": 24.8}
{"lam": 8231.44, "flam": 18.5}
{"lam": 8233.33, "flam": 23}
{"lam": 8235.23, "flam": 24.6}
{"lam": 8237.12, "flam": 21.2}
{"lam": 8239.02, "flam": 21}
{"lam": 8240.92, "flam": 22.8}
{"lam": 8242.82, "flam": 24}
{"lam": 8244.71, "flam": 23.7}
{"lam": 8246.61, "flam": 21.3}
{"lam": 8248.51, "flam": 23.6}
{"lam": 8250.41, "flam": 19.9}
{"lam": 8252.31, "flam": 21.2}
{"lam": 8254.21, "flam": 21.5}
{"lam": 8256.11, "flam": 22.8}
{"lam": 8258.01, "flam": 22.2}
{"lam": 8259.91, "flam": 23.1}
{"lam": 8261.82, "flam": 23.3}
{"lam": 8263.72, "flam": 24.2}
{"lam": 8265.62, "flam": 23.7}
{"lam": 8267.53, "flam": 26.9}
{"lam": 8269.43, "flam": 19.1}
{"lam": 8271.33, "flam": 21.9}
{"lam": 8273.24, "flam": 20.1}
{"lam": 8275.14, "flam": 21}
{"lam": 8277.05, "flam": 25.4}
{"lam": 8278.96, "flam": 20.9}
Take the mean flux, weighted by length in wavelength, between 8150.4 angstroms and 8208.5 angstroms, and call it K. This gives 23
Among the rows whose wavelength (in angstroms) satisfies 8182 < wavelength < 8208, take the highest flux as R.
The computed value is 24.8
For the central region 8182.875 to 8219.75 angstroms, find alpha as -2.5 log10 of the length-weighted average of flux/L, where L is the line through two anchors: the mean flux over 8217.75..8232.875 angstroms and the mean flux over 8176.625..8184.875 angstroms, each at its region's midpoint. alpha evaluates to 0.04 mag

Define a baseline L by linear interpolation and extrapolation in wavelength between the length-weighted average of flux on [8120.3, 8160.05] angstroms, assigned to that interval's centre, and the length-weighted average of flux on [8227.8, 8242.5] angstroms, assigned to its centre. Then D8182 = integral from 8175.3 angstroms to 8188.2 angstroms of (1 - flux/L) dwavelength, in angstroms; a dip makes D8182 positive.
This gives -0.9 angstroms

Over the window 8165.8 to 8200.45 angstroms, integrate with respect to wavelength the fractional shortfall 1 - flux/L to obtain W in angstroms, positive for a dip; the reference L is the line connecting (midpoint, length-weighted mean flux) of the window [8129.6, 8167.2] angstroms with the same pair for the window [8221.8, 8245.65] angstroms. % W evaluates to -0.5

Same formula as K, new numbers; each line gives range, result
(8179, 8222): 22.9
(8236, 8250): 22.4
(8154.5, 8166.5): 23.4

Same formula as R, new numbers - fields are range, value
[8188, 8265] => 30.3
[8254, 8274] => 26.9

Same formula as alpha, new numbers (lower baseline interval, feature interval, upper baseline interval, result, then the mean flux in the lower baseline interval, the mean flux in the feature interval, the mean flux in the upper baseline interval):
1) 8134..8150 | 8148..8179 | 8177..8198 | -0.03 mag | 21.9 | 23.2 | 23.2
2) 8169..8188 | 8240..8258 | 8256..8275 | 0.02 mag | 23.4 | 22.3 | 22.7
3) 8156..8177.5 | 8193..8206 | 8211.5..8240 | 0.05 mag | 23.2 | 22.2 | 23.2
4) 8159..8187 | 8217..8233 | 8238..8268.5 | 0.02 mag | 23.6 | 22.6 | 22.8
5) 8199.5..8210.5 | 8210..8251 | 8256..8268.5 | -0.01 mag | 21.9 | 22.9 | 23.8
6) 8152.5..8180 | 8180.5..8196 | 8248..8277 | 0.02 mag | 23.6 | 22.8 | 22.4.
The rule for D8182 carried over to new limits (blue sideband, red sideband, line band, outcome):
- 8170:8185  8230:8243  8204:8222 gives -0.5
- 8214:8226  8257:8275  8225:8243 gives 0.2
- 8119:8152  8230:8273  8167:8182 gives -0.9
